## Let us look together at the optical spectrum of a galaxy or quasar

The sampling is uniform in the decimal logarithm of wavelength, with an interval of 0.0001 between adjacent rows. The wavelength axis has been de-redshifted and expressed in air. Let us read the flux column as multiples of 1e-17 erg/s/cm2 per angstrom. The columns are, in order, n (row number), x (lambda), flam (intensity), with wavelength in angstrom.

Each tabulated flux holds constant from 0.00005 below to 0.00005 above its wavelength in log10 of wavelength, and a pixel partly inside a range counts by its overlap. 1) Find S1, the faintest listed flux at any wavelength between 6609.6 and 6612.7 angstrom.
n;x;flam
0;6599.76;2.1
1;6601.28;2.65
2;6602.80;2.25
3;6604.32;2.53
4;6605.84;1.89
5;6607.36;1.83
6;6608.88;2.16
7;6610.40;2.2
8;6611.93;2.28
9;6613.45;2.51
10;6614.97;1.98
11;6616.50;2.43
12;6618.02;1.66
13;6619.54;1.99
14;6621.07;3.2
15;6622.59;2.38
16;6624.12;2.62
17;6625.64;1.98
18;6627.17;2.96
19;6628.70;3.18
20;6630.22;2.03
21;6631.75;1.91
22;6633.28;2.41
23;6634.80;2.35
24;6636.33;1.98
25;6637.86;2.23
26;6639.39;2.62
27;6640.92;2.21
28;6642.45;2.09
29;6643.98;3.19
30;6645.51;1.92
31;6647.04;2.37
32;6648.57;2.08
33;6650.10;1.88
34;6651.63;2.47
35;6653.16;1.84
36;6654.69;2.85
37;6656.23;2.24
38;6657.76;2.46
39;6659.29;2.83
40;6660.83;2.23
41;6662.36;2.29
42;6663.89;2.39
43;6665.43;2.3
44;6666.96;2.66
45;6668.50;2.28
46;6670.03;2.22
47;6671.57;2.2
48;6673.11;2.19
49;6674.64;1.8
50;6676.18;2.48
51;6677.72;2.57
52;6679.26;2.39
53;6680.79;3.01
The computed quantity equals 2.2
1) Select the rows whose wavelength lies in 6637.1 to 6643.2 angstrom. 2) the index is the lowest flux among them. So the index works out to 2.09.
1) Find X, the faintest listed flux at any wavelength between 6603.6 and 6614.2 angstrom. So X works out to 1.83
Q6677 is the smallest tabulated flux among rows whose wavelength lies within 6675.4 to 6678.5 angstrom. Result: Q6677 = 2.48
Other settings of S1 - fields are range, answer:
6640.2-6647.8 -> 1.92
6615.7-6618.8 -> 1.66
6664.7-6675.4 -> 1.8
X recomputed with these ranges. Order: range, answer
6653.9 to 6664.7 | 2.23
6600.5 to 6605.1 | 2.25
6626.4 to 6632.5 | 1.91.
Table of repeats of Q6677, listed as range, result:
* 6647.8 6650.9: 1.88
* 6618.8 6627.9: 1.98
